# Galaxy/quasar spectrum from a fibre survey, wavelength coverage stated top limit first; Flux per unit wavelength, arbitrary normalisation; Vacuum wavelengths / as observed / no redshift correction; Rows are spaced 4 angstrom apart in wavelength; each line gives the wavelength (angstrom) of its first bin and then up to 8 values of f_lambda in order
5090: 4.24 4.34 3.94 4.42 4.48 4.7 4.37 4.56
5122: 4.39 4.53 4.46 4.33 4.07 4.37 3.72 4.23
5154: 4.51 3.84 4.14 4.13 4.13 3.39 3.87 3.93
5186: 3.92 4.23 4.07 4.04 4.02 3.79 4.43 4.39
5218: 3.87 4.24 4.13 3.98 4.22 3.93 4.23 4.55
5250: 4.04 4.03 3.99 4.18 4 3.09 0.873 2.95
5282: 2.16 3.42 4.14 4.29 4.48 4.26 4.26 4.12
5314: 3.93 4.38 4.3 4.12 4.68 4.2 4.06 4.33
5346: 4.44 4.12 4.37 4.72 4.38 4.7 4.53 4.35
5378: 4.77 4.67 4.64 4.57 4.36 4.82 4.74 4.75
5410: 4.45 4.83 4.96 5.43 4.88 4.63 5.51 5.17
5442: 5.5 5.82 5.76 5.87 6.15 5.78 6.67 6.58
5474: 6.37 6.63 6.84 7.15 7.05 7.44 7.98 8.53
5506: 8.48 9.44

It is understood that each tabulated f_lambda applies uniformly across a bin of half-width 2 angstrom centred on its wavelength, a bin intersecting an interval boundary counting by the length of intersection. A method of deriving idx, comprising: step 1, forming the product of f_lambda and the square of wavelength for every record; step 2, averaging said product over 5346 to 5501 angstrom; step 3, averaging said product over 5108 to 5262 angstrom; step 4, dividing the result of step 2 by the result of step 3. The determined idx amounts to 1.43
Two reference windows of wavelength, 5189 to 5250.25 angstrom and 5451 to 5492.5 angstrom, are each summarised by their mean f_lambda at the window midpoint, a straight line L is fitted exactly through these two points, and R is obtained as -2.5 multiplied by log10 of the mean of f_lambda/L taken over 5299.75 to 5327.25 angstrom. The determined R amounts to 0.19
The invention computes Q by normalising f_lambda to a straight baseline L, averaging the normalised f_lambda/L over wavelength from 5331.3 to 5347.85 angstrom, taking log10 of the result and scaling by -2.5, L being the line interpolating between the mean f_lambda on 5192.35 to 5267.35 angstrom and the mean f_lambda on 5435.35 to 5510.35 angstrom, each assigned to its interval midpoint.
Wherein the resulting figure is 0.233 mag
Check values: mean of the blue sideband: 4.11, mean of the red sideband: 6.73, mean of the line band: 4.27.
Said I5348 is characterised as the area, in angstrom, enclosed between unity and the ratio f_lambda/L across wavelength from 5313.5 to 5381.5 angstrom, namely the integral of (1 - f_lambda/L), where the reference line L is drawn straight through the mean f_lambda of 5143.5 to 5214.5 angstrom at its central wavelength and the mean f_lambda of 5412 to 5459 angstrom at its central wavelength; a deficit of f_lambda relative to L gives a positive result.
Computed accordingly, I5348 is 7.1 angstrom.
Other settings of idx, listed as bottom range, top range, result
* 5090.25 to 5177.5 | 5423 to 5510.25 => 1.74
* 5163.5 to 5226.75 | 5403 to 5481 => 1.52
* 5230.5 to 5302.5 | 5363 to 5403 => 1.30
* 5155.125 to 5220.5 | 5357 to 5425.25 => 1.26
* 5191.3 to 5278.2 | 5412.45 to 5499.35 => 1.69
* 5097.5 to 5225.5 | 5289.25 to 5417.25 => 1.14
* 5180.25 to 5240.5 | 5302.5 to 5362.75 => 1.10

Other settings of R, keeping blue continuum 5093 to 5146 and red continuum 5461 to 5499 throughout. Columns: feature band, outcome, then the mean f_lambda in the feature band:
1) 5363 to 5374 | 0.315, 4.55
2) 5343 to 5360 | 0.328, 4.41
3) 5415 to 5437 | 0.265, 5.07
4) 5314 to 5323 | 0.324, 4.25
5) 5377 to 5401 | 0.319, 4.64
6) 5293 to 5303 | 0.271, 4.36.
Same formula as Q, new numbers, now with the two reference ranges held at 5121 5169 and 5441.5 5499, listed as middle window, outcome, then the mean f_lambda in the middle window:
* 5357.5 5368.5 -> 0.25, 4.58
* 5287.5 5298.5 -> 0.23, 4.24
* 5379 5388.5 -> 0.26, 4.66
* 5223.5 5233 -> 0.18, 4.08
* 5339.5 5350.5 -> 0.29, 4.31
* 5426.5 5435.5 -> 0.24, 5.01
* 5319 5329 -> 0.27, 4.27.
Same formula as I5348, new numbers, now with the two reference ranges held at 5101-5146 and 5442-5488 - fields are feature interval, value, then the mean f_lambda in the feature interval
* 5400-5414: 3.04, 4.67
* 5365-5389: 4.96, 4.6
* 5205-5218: 1.86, 4.18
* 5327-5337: 2.13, 4.37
